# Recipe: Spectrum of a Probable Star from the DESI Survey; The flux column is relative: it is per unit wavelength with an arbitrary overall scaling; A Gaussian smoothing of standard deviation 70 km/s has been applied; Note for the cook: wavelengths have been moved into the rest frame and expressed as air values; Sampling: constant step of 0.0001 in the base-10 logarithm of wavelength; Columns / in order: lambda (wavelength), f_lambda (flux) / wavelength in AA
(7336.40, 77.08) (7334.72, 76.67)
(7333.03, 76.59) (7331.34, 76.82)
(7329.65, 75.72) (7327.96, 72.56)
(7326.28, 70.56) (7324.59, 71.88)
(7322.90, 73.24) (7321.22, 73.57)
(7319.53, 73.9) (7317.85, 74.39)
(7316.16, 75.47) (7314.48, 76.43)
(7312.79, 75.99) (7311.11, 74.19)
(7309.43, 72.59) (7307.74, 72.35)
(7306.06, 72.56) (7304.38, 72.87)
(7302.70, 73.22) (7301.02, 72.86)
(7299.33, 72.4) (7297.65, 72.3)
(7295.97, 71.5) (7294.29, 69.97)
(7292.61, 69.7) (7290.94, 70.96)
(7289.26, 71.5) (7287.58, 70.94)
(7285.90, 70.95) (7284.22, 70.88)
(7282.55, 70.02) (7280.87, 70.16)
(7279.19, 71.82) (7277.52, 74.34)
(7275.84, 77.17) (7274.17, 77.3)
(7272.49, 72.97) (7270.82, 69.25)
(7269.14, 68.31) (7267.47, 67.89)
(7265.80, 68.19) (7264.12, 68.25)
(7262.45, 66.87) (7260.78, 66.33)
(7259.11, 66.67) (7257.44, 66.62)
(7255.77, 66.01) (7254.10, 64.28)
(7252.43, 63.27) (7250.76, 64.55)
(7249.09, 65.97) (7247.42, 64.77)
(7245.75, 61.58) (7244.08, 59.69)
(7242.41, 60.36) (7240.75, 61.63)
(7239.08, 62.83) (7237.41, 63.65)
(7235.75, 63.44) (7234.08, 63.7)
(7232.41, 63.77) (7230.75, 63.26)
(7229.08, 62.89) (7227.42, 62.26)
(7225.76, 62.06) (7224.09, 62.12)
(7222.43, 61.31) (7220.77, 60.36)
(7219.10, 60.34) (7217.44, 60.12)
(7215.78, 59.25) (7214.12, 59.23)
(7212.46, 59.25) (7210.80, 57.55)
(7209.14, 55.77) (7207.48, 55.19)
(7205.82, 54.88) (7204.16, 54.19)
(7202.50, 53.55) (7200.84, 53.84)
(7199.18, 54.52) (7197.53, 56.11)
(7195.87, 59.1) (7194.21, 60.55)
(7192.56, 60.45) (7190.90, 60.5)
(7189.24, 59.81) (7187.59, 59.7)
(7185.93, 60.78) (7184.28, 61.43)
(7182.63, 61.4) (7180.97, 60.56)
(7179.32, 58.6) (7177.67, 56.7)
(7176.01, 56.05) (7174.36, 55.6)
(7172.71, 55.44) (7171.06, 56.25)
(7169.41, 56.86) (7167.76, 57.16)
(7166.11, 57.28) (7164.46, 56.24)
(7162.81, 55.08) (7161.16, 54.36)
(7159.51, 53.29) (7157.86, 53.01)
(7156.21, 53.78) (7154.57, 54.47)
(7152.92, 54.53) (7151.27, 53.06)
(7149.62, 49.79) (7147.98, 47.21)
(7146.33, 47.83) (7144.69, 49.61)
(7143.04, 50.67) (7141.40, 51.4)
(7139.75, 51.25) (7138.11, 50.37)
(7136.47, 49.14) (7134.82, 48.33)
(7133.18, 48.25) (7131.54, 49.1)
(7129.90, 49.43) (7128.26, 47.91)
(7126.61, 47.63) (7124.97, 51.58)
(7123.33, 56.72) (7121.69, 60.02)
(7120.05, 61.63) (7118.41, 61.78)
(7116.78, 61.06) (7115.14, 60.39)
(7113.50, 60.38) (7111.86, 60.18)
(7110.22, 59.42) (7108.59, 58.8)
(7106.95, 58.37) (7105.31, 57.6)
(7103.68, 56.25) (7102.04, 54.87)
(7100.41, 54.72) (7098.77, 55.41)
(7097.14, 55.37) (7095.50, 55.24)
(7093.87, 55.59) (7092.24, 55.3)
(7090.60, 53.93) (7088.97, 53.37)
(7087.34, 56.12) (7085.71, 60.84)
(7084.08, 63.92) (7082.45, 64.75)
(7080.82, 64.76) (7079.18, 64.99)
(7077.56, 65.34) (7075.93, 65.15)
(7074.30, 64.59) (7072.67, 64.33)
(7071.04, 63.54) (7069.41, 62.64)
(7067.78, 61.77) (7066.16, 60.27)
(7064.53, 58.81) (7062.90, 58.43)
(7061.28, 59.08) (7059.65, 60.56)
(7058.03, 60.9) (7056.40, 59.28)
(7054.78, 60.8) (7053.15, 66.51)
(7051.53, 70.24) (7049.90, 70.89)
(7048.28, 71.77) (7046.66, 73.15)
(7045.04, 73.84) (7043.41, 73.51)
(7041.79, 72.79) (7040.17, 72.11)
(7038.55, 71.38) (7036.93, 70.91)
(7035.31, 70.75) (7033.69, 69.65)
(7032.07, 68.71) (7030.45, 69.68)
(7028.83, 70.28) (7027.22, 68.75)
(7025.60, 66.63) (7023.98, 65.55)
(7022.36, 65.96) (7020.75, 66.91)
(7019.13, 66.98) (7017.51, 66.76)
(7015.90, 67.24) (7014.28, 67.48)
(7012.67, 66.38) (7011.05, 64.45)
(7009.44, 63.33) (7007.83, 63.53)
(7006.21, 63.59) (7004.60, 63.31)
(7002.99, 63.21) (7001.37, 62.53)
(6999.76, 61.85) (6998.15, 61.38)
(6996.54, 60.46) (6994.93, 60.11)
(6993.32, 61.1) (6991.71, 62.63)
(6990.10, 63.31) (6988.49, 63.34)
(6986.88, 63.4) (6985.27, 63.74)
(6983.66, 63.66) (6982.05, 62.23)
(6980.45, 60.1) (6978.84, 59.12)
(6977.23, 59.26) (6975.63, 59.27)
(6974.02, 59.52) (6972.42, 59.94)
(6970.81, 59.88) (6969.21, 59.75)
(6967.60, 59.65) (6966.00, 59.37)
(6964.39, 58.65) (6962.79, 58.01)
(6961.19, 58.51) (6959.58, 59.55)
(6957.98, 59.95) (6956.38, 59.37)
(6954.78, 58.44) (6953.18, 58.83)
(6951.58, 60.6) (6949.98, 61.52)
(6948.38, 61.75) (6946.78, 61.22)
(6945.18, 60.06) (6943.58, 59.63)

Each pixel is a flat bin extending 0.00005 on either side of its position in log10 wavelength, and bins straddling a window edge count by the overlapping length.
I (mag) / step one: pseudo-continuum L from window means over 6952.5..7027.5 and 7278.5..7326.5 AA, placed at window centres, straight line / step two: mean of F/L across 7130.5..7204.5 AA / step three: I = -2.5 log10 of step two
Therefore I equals 0.23 mag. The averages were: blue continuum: 62.2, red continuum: 72.4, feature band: 54.8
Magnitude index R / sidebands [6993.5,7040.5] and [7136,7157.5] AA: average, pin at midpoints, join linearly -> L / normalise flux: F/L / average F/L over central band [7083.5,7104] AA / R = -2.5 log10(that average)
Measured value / 0.02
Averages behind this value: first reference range 66.1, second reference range 51.1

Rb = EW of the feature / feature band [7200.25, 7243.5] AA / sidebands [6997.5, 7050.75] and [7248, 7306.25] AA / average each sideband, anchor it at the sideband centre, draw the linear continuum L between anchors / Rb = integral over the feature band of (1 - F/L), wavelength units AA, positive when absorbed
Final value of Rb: 5.9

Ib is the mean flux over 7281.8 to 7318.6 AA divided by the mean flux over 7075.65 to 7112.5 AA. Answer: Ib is 1.24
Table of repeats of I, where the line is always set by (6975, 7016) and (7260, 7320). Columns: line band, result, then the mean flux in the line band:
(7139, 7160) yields 0.29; 51.5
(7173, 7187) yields 0.16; 58.8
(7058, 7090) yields 0.06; 61.7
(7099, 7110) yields 0.16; 56.8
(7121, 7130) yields 0.26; 52.3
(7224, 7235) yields 0.12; 62.9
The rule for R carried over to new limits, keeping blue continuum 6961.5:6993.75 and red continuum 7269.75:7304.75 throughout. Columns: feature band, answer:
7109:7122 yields 0.089 mag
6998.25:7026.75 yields -0.050 mag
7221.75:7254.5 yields 0.120 mag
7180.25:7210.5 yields 0.185 mag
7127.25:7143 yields 0.320 mag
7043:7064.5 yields -0.036 mag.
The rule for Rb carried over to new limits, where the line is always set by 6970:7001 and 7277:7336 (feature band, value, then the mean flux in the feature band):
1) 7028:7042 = -1.7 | 70.6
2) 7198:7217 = 3.6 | 56.2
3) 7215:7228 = 1.7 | 61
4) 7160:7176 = 2.8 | 56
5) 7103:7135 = 5.0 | 55.9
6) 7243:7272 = 2.2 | 65.8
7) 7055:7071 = 0.9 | 60.4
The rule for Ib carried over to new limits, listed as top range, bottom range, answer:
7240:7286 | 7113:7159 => 1.28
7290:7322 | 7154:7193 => 1.27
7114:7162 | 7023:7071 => 0.79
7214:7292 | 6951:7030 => 1.06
